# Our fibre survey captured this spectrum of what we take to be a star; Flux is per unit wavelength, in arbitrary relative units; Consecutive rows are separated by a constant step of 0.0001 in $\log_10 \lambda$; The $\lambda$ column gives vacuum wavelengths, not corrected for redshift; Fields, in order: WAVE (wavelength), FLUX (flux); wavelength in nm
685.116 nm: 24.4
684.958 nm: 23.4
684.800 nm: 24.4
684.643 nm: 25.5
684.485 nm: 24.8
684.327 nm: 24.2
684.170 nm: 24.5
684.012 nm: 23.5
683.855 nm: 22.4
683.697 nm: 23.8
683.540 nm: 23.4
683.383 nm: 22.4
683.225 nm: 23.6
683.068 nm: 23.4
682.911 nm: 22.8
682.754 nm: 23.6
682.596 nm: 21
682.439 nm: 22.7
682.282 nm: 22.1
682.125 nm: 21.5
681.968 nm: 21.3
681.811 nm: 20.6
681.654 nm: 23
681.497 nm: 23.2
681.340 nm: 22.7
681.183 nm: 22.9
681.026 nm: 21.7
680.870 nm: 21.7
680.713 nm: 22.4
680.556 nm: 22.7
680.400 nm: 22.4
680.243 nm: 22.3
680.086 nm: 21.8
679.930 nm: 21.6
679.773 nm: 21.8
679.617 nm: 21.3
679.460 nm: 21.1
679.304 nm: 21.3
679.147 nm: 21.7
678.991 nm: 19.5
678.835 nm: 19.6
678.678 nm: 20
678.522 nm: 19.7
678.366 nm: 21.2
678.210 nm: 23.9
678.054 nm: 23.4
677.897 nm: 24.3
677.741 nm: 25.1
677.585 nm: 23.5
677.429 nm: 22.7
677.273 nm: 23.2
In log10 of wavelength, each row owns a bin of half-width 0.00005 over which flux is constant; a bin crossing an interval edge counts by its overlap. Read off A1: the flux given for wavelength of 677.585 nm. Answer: 23.5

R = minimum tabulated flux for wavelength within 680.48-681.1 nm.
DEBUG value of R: 21.7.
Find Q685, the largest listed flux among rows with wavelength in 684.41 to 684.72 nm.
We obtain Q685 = 25.5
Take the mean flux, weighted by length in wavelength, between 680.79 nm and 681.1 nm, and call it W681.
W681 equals 21.7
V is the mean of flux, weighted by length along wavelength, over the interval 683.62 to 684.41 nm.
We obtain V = 23.7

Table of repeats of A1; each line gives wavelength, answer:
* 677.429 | 22.7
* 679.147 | 21.7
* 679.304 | 21.3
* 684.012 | 23.5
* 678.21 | 23.9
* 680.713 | 22.4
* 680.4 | 22.4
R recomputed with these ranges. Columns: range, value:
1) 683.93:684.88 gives 23.5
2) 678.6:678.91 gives 19.6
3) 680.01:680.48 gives 21.8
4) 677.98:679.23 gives 19.5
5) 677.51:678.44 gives 21.2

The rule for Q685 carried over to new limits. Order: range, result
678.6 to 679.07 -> 20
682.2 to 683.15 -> 23.6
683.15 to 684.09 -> 23.8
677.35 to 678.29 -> 25.1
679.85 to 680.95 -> 22.7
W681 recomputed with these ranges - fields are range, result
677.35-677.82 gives 23.8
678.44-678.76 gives 19.9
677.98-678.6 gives 22.1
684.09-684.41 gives 24.3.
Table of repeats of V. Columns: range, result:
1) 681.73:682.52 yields 21.7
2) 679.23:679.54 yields 21.2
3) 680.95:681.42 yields 22.4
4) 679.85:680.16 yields 21.7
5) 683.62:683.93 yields 23.1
